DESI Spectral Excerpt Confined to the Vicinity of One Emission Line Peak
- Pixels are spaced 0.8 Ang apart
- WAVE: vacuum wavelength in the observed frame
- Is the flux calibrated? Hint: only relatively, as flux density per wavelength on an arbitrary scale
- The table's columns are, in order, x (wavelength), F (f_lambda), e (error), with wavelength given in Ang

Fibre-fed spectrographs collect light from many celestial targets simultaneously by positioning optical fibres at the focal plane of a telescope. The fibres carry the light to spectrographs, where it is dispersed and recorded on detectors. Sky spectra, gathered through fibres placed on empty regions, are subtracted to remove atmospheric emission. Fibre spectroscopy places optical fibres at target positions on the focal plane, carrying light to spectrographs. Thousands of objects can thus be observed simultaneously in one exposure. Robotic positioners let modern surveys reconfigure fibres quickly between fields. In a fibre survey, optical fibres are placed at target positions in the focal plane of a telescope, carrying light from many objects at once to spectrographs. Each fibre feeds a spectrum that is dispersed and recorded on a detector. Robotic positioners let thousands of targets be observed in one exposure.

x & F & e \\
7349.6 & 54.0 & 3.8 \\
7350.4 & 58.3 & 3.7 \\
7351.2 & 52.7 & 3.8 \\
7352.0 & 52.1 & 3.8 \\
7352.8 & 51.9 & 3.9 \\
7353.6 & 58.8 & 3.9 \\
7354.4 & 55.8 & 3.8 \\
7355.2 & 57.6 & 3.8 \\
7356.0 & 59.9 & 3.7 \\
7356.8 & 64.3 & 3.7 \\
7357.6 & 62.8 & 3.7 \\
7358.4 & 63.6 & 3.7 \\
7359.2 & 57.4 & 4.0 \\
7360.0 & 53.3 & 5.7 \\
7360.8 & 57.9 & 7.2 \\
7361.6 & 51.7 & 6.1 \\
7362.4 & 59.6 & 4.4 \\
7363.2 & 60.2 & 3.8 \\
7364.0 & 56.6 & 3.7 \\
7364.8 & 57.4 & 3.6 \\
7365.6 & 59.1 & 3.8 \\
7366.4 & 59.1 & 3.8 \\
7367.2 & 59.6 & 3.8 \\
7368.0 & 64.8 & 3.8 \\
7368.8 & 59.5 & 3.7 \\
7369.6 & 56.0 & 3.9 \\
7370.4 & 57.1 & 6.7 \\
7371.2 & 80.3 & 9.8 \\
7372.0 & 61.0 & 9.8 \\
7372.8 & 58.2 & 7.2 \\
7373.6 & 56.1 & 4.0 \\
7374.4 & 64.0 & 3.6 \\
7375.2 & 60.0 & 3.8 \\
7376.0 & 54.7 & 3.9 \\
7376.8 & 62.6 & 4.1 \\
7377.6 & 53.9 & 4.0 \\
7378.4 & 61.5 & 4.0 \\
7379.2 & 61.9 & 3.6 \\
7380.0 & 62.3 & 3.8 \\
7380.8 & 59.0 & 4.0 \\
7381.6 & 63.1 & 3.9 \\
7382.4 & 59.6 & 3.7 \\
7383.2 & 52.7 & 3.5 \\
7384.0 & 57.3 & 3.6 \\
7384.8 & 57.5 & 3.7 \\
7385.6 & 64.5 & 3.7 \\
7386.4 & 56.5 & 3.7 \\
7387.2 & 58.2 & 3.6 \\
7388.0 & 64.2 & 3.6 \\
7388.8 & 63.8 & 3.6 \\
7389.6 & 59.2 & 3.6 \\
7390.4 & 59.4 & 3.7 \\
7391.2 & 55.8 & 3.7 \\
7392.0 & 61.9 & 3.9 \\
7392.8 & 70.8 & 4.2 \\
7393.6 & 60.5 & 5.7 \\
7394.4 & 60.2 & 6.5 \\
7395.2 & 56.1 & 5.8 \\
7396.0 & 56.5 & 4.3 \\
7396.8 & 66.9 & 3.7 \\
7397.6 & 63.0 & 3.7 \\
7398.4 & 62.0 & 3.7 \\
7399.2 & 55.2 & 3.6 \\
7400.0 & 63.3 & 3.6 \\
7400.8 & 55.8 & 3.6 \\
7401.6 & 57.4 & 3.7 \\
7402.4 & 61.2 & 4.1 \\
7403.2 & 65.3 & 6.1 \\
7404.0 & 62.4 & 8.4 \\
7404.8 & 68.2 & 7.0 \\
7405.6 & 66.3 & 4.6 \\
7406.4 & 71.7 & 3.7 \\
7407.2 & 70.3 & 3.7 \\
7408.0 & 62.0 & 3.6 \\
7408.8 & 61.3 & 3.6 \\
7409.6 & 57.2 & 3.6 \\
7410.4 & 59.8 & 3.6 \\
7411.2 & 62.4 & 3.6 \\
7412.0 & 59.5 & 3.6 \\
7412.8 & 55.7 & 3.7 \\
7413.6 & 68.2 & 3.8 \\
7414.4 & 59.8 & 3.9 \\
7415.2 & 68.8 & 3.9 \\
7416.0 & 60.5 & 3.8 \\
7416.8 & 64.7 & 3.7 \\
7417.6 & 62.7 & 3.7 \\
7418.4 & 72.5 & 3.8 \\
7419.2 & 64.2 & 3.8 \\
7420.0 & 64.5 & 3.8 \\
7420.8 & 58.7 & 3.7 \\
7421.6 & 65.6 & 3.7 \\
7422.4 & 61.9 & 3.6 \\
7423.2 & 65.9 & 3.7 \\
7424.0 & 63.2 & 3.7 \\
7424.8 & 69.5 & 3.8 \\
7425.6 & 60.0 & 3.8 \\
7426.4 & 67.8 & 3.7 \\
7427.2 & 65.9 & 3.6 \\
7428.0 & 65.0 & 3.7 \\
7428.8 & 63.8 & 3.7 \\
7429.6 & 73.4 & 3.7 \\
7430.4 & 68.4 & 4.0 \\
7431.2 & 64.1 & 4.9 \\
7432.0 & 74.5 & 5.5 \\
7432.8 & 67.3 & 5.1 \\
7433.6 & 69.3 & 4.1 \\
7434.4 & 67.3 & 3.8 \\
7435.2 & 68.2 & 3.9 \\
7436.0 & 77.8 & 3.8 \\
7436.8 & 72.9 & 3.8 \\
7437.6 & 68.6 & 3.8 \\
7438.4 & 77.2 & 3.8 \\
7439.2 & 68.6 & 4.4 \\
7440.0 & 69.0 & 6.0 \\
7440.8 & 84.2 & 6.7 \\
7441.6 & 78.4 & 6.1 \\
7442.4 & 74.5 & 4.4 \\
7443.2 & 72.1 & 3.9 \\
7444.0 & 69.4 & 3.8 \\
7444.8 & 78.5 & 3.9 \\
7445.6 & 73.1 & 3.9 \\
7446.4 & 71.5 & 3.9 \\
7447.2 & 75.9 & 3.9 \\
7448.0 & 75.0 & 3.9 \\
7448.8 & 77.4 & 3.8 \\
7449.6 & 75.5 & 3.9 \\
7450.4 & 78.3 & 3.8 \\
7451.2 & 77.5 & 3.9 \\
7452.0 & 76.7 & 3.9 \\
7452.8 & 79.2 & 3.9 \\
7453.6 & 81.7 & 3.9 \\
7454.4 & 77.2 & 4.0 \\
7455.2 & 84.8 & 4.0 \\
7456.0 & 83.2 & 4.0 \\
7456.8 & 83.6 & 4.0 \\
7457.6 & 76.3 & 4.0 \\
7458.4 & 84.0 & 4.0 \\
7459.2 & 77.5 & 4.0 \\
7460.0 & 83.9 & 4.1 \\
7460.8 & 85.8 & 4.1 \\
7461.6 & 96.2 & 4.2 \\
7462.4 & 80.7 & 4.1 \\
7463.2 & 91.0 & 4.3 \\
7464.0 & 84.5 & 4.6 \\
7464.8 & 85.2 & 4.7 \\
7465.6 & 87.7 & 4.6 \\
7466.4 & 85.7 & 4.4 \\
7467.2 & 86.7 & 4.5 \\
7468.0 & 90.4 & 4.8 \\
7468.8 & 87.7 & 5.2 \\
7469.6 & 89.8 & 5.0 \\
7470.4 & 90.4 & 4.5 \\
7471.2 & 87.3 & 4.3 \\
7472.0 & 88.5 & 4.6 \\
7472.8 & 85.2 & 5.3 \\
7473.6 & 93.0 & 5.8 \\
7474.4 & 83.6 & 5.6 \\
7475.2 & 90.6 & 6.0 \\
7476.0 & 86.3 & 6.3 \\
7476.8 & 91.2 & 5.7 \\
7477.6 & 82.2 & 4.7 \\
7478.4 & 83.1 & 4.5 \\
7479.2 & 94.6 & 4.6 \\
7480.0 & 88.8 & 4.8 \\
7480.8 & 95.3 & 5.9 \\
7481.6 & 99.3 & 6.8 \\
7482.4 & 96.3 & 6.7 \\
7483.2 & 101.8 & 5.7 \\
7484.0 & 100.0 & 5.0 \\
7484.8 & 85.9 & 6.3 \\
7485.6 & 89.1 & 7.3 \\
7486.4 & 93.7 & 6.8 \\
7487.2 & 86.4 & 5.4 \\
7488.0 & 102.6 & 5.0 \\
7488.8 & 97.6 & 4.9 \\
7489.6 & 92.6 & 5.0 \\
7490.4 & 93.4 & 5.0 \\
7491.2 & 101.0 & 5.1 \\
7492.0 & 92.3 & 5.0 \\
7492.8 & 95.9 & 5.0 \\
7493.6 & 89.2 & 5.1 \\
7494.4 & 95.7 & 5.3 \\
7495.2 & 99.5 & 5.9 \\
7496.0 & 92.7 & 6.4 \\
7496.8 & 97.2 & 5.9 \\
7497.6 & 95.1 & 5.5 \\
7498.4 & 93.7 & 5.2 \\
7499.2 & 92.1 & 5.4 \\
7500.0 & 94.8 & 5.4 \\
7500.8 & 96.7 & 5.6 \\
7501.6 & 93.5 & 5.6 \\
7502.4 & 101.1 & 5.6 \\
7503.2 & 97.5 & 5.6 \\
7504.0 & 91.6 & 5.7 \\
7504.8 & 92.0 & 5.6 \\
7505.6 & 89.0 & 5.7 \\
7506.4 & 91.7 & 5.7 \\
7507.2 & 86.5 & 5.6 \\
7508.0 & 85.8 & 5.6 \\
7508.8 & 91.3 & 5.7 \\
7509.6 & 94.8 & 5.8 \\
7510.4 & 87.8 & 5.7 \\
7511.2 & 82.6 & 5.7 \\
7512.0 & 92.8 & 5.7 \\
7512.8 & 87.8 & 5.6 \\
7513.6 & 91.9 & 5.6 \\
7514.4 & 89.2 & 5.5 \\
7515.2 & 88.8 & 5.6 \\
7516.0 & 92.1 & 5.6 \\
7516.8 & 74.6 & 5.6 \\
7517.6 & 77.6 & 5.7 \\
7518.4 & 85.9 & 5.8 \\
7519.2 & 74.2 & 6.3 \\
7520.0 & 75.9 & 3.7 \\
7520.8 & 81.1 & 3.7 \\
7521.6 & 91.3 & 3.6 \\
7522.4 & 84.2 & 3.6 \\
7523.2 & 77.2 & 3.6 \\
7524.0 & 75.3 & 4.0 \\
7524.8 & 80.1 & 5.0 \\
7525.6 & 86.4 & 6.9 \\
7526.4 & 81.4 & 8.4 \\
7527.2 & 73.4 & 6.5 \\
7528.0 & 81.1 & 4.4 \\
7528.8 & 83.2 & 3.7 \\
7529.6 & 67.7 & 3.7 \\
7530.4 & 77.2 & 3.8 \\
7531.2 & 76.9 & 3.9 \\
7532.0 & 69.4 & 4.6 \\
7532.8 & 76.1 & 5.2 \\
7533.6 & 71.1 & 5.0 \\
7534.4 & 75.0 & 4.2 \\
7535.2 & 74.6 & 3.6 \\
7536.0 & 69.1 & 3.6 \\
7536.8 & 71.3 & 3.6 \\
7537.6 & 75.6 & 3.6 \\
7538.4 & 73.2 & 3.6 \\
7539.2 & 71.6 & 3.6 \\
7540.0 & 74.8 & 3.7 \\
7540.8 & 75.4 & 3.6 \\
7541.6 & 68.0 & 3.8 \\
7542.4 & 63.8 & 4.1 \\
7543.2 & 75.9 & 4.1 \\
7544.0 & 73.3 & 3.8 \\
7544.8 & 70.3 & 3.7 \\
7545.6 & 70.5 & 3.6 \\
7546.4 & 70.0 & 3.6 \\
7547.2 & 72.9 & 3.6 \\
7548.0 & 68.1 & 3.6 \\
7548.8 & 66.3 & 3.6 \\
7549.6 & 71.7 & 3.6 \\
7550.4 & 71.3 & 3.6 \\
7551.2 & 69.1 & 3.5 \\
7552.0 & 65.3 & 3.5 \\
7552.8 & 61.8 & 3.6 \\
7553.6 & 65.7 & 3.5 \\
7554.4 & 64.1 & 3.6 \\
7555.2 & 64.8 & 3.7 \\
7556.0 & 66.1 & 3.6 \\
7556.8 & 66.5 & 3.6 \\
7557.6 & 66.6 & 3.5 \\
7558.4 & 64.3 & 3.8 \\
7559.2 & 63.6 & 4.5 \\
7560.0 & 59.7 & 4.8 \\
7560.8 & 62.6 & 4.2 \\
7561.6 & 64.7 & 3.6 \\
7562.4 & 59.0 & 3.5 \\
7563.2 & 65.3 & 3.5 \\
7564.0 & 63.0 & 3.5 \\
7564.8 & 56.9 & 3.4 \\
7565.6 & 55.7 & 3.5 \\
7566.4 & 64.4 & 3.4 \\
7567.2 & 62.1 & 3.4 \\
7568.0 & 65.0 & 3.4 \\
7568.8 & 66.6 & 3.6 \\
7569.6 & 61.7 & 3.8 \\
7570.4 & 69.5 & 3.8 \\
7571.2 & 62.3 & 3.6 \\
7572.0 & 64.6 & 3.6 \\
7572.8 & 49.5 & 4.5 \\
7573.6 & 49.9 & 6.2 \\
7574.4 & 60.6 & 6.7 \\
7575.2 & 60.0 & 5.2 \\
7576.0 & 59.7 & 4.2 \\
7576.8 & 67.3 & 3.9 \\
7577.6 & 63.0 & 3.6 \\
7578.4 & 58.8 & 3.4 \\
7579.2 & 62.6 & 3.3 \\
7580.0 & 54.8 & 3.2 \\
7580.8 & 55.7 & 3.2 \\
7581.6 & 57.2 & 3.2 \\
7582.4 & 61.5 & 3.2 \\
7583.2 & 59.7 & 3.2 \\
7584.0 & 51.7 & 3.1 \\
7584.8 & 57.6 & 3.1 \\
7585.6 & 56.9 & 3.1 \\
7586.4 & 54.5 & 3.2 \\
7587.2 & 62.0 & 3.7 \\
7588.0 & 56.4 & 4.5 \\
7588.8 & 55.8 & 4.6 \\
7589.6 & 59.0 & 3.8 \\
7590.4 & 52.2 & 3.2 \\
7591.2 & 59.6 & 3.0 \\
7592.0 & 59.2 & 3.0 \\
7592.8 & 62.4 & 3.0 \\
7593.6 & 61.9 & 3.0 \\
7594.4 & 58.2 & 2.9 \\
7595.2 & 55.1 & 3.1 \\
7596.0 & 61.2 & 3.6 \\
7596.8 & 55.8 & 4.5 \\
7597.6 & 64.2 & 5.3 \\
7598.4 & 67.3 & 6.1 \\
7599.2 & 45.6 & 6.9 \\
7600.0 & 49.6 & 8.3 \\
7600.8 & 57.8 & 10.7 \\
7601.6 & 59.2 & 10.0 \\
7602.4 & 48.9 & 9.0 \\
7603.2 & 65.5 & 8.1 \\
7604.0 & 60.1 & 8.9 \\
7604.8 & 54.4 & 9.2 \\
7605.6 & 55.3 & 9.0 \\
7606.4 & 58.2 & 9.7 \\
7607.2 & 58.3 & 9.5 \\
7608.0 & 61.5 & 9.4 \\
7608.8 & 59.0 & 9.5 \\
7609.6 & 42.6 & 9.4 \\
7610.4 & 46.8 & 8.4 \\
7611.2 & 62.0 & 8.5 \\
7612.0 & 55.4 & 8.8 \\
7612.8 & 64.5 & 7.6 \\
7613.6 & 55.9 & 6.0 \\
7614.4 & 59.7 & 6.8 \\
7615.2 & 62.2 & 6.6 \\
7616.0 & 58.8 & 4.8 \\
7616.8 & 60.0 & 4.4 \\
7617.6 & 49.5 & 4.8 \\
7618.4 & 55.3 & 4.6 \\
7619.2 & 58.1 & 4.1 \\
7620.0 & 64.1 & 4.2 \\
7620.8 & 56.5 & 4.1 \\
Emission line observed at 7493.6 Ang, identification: Mg II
